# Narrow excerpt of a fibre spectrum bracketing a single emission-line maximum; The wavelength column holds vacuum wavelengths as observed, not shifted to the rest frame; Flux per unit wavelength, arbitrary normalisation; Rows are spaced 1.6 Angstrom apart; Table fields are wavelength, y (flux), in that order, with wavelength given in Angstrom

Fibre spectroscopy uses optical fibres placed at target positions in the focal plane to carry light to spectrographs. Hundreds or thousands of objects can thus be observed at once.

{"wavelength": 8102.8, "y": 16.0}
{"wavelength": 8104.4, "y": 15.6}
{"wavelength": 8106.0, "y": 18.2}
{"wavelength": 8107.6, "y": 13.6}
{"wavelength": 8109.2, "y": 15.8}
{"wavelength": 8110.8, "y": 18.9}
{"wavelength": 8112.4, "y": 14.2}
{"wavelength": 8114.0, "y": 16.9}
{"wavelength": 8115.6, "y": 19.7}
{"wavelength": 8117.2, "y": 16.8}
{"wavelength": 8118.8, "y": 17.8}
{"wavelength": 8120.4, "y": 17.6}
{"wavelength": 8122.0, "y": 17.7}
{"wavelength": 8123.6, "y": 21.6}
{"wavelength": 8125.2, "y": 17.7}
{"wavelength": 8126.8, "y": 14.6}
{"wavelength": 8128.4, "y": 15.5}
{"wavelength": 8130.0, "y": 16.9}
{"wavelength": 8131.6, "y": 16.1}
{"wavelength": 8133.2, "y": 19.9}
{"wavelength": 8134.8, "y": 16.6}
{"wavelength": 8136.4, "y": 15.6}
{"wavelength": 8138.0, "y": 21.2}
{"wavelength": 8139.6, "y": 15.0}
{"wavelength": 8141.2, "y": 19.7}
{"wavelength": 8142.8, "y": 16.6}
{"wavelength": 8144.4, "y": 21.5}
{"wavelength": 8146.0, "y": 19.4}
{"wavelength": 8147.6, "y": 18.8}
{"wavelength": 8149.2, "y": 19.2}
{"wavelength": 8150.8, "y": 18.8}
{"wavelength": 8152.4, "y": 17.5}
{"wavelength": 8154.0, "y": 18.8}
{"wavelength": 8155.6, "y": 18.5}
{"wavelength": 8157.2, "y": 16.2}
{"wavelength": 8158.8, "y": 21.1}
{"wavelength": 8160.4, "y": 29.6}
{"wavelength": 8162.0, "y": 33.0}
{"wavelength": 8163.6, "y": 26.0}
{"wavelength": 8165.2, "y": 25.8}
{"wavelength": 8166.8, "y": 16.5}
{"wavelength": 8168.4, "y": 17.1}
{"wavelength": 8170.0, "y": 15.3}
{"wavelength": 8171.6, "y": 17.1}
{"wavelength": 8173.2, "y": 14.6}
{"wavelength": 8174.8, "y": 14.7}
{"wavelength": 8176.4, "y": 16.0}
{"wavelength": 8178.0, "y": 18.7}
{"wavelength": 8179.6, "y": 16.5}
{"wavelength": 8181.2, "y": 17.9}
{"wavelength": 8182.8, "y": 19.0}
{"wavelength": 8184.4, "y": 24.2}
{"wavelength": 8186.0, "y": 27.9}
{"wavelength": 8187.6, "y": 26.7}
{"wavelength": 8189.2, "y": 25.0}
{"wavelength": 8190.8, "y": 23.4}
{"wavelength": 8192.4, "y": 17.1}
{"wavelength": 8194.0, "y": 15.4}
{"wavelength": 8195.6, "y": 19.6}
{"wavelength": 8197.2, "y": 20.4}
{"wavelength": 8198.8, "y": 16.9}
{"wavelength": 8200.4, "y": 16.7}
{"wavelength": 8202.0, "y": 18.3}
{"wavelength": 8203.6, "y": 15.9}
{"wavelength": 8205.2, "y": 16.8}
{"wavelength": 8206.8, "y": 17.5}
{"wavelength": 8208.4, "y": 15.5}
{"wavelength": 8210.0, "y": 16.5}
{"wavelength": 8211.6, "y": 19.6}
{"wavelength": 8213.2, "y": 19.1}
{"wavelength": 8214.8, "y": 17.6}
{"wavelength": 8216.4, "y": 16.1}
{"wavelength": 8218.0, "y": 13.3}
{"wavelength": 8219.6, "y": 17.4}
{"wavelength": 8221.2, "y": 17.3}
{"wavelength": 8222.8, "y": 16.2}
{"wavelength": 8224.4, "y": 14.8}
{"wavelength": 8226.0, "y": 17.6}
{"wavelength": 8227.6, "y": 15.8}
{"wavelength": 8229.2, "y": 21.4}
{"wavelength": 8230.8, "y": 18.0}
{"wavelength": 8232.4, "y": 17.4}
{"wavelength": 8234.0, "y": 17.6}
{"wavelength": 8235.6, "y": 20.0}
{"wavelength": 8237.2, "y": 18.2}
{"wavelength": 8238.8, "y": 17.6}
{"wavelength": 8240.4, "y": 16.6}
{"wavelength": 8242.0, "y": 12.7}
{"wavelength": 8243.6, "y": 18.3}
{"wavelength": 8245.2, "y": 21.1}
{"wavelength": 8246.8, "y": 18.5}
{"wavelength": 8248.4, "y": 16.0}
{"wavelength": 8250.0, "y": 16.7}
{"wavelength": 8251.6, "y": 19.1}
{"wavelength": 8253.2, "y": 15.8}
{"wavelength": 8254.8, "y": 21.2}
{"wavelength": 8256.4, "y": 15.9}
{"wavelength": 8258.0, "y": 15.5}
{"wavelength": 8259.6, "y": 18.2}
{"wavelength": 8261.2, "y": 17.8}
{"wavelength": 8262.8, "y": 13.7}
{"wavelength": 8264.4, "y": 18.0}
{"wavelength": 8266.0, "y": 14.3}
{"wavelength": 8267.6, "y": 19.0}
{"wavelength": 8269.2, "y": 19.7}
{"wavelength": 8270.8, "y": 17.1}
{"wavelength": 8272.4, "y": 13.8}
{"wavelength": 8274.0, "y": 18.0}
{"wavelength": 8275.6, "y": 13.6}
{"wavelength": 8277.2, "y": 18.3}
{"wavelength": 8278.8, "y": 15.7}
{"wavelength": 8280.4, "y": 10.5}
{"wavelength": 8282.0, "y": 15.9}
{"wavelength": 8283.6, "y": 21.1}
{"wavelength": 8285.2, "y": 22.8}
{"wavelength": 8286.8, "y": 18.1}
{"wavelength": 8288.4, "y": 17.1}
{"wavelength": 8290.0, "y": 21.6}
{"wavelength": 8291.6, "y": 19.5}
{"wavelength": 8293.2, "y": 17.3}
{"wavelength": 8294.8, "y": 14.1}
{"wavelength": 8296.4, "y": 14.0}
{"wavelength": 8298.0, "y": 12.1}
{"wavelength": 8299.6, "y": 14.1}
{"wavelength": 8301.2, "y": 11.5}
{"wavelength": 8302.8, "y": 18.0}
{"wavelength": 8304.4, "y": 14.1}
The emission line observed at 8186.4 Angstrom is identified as [N II]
